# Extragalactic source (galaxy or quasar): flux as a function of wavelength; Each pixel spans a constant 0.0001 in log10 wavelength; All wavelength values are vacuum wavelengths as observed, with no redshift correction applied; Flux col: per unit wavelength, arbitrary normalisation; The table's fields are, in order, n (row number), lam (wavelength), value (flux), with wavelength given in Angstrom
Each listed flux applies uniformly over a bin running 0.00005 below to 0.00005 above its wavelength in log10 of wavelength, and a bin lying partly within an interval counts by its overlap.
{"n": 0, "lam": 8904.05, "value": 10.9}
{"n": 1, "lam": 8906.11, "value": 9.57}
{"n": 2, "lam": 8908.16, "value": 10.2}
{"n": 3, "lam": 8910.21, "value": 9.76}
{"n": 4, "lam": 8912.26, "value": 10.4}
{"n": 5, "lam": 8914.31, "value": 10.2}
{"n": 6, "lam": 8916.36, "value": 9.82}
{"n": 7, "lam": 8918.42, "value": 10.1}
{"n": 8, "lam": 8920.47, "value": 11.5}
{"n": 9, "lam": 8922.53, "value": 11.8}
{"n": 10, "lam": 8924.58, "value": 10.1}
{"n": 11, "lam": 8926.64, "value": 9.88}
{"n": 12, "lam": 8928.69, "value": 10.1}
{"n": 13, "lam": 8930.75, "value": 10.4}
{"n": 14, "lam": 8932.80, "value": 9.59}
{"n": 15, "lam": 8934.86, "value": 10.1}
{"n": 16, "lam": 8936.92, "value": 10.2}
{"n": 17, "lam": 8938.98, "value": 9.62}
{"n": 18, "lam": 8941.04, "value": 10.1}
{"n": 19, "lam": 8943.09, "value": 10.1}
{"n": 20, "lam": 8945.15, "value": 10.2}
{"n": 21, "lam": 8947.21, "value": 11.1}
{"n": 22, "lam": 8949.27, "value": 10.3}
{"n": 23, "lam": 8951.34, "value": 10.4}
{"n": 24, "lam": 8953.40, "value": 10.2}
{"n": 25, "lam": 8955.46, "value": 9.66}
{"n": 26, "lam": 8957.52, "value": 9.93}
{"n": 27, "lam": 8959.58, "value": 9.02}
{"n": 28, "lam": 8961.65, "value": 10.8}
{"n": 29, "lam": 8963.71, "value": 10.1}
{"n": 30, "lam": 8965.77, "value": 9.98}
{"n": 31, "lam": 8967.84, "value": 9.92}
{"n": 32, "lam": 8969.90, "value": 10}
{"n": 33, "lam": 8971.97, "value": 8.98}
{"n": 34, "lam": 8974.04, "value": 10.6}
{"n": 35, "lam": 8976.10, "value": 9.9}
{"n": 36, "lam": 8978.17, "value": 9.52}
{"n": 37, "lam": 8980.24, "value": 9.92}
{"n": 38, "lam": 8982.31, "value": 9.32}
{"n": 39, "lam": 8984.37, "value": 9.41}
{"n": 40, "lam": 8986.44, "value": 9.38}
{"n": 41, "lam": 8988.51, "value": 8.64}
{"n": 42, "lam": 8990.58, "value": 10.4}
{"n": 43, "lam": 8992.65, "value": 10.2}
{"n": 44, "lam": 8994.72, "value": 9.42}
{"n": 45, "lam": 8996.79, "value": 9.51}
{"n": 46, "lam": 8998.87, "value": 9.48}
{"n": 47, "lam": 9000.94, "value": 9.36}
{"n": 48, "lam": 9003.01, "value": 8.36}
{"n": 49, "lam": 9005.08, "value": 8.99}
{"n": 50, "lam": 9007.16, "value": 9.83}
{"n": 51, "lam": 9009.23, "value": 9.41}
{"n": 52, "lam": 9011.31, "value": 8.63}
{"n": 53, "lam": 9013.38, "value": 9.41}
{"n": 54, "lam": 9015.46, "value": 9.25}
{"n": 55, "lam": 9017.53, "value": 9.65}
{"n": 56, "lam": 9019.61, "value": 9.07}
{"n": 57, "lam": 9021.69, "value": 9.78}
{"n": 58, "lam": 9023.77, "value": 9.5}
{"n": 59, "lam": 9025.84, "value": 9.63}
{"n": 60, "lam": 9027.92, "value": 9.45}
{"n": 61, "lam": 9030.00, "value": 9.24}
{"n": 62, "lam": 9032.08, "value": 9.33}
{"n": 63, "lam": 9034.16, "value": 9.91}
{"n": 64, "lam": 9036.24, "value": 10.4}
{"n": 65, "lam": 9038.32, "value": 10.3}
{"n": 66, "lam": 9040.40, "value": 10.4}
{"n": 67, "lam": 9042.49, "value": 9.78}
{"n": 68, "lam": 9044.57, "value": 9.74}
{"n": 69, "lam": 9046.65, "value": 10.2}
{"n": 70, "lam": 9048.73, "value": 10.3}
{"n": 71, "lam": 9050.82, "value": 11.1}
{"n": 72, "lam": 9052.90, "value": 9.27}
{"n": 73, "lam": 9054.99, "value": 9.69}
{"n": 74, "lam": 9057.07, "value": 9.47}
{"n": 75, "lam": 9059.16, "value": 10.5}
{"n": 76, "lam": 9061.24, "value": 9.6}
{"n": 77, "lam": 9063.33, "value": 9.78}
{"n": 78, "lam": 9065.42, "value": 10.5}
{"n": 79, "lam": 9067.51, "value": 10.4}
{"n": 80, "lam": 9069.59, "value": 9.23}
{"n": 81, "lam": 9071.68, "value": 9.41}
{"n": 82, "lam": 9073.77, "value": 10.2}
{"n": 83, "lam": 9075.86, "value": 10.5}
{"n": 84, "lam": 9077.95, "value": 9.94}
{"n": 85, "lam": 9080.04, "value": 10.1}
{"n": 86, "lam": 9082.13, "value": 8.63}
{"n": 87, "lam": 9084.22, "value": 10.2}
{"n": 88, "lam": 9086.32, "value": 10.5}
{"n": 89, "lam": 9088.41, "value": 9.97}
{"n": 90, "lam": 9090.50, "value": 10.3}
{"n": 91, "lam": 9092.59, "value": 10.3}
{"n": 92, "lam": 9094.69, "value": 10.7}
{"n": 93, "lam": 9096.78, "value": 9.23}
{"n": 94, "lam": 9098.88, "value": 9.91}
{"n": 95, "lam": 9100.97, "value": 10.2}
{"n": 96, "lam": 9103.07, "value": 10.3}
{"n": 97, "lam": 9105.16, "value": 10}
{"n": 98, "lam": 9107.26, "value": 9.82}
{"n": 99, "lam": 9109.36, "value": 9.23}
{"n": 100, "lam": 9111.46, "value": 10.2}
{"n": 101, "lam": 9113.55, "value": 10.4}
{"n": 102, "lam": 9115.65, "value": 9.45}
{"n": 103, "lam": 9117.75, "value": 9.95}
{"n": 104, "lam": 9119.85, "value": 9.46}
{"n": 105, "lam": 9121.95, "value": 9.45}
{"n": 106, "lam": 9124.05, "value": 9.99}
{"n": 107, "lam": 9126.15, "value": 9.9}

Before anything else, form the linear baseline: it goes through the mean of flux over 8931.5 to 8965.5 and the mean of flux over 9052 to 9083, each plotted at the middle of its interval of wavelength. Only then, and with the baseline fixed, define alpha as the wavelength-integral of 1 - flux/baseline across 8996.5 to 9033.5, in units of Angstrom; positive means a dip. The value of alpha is 2.3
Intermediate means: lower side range 10.1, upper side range 9.82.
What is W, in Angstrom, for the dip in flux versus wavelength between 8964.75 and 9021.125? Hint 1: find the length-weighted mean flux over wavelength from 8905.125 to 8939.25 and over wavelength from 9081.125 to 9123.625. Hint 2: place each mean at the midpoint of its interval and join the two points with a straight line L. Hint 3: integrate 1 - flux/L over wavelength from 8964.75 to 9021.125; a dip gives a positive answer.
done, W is 3.3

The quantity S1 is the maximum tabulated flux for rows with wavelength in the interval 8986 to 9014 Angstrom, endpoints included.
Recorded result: 10.4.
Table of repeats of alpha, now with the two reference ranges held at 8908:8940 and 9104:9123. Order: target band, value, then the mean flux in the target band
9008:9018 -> 0.8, 9.26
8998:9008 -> 0.9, 9.19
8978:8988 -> 0.6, 9.47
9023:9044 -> 0.4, 9.8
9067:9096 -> -0.5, 10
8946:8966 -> 0.0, 10.2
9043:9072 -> -0.1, 9.95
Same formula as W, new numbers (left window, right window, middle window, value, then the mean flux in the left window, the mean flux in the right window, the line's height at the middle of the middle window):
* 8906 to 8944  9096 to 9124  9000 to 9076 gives 2.0 Angstrom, 10.2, 9.83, 9.97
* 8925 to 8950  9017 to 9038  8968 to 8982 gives 0.2 Angstrom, 10.1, 9.62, 9.92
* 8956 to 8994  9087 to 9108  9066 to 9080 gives 0.1 Angstrom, 9.78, 10.1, 10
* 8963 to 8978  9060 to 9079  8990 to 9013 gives 1.2 Angstrom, 9.9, 9.96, 9.92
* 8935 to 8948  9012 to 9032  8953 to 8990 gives 0.6 Angstrom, 10.2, 9.42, 9.91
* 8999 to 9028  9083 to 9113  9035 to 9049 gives -0.9 Angstrom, 9.31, 10.1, 9.56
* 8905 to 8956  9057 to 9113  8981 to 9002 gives 1.3 Angstrom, 10.2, 9.98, 10.1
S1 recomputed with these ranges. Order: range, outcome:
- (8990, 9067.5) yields 11.1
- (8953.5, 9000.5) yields 10.8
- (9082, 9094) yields 10.5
